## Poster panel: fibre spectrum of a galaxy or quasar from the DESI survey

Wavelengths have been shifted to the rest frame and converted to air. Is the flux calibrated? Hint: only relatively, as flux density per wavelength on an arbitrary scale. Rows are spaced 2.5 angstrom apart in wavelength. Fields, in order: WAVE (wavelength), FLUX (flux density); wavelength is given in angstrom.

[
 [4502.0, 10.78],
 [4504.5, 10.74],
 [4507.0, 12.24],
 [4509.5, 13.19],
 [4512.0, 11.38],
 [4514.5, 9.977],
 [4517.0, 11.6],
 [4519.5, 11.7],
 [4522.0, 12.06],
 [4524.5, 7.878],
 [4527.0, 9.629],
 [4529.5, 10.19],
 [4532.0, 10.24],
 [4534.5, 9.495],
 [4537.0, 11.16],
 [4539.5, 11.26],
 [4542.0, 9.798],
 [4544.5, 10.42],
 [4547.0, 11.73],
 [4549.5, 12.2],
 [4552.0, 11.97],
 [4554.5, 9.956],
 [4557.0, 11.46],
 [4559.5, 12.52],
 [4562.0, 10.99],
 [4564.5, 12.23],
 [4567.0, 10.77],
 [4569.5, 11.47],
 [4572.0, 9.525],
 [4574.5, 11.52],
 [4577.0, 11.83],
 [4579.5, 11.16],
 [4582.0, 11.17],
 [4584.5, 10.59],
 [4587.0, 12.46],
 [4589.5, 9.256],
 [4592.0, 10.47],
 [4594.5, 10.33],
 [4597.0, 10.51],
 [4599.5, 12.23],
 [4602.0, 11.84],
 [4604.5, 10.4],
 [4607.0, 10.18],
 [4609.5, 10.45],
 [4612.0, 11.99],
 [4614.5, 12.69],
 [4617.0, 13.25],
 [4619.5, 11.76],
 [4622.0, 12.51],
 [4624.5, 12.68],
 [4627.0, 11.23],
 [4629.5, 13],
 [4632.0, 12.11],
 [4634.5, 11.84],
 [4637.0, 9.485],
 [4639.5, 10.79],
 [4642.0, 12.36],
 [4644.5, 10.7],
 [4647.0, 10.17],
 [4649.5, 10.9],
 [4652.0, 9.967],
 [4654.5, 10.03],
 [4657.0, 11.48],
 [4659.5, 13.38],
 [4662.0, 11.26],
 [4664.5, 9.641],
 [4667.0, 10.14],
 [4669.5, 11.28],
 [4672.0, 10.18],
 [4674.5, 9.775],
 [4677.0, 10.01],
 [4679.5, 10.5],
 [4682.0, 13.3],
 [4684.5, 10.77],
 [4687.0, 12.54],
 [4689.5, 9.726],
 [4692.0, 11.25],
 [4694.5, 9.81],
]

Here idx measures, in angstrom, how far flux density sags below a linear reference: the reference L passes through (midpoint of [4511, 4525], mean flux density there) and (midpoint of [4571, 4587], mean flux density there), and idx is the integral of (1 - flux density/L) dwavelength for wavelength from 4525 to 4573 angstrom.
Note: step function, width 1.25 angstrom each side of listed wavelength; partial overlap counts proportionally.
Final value 0.68 angstrom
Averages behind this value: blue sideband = 10.9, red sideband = 11.1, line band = 10.9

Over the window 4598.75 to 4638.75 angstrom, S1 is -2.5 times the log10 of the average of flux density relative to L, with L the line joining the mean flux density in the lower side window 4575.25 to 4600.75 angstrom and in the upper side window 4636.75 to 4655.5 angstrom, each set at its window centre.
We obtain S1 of -0.09 mag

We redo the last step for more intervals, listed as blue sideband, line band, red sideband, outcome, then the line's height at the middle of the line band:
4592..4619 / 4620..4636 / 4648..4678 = -0.100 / 11.1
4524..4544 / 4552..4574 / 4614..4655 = -0.071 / 10.5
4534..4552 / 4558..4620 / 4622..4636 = 0.034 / 11.6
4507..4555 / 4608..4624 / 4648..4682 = -0.124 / 10.8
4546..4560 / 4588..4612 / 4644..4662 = 0.057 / 11.3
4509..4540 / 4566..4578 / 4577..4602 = -0.010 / 10.9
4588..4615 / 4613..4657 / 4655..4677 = -0.062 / 10.9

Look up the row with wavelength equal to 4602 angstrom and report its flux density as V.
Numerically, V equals 11.84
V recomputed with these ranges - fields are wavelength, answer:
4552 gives 11.97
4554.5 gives 9.956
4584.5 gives 10.59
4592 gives 10.47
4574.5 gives 11.52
